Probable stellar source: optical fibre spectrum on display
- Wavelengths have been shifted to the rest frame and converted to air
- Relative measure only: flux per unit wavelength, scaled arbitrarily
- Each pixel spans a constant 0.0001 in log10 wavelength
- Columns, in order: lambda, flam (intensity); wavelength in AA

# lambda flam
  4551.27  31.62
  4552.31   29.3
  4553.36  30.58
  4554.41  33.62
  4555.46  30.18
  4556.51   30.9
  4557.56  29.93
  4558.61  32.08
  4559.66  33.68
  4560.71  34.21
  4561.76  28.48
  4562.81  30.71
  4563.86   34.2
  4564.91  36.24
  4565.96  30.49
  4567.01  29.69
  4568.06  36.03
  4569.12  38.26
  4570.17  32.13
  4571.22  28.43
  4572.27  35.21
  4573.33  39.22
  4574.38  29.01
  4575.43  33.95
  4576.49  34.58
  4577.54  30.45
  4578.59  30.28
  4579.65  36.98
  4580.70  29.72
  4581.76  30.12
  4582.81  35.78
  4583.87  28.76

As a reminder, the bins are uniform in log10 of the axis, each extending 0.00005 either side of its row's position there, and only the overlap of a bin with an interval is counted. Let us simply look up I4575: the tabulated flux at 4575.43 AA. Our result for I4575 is 33.95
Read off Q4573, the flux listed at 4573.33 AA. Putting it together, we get 39.22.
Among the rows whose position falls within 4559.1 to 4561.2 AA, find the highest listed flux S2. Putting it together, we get 34.21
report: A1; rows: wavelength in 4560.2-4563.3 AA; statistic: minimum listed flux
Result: 28.48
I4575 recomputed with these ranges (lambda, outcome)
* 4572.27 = 35.21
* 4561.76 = 28.48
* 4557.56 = 29.93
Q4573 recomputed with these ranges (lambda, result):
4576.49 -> 34.58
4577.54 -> 30.45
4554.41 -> 33.62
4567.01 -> 29.69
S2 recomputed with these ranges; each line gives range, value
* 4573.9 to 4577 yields 34.58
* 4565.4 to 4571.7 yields 38.26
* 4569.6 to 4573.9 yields 39.22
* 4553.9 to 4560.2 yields 33.68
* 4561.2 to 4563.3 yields 30.71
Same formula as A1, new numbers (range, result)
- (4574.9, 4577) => 33.95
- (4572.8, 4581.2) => 29.01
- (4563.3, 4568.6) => 29.69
